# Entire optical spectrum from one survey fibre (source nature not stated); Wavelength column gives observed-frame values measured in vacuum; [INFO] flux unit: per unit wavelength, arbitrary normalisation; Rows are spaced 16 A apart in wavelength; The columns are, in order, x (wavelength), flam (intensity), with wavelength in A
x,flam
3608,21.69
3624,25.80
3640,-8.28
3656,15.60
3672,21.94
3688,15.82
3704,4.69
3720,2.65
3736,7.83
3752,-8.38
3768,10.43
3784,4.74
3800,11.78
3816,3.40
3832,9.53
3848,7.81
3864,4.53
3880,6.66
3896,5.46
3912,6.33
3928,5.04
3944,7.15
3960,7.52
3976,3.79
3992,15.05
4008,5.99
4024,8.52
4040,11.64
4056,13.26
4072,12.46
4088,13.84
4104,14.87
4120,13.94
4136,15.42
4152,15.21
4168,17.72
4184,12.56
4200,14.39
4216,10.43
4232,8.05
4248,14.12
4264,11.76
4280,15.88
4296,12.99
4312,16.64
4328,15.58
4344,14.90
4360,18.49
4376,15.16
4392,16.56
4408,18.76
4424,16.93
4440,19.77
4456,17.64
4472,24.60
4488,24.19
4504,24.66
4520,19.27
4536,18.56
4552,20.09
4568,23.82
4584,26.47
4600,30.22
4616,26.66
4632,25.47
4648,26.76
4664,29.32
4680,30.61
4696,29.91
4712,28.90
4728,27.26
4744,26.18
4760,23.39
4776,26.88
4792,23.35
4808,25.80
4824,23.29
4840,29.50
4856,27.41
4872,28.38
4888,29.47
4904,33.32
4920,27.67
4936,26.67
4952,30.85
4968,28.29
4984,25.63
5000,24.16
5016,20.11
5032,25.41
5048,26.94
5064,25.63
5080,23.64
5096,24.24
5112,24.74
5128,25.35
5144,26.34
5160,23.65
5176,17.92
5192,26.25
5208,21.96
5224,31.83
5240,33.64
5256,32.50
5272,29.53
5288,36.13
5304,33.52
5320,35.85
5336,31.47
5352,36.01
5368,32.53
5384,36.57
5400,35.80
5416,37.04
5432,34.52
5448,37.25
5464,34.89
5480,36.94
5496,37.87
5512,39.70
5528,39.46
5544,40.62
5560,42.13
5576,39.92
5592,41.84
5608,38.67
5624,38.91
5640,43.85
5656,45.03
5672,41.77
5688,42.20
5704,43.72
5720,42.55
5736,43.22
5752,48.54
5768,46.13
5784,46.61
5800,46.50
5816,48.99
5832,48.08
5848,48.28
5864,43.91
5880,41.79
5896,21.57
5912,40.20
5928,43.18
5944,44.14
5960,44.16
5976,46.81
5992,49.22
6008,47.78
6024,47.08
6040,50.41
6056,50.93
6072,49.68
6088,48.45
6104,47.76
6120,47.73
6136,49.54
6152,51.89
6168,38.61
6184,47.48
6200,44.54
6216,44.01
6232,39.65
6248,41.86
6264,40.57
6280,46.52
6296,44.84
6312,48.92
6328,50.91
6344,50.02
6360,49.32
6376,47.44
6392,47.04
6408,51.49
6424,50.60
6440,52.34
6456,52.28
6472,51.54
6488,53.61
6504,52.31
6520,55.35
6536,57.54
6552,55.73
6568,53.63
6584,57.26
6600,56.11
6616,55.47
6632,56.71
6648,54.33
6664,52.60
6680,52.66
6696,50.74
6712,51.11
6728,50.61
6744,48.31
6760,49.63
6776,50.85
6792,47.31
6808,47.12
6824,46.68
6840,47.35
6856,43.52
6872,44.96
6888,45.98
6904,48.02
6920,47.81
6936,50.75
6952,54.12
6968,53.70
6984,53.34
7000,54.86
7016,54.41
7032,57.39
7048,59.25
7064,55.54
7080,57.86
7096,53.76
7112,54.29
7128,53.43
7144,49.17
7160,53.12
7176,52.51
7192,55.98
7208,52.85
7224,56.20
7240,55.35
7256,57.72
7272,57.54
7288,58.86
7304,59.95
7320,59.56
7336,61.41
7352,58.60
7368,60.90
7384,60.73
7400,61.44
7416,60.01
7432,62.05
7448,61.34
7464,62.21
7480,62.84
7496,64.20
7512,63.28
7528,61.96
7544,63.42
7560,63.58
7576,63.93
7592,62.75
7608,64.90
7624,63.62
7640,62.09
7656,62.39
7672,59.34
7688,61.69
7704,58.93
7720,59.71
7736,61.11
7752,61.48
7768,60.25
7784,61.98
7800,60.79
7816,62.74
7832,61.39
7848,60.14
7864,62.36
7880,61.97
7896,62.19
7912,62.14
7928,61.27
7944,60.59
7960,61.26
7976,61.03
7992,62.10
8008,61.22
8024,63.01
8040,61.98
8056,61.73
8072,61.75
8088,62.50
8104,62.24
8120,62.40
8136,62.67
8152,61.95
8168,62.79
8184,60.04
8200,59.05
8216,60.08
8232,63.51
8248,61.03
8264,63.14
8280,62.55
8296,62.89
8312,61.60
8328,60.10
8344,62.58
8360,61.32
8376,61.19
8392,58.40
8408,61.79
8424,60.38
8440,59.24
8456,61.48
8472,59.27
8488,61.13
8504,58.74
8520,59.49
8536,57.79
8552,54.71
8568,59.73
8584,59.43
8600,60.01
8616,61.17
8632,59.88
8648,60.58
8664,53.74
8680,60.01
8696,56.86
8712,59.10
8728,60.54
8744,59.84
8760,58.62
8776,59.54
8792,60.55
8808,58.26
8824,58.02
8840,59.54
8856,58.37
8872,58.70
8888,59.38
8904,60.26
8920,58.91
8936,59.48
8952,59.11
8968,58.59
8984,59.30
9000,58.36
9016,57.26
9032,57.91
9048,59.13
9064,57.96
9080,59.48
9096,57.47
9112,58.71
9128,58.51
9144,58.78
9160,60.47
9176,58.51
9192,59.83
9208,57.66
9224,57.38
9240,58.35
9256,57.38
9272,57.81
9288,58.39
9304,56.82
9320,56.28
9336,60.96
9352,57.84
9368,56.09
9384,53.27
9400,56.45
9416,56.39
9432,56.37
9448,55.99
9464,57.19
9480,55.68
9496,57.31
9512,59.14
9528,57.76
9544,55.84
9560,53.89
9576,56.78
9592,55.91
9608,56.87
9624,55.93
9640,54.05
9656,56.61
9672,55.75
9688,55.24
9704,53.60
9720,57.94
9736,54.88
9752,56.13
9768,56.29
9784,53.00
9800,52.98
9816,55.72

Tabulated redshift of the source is 0.00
